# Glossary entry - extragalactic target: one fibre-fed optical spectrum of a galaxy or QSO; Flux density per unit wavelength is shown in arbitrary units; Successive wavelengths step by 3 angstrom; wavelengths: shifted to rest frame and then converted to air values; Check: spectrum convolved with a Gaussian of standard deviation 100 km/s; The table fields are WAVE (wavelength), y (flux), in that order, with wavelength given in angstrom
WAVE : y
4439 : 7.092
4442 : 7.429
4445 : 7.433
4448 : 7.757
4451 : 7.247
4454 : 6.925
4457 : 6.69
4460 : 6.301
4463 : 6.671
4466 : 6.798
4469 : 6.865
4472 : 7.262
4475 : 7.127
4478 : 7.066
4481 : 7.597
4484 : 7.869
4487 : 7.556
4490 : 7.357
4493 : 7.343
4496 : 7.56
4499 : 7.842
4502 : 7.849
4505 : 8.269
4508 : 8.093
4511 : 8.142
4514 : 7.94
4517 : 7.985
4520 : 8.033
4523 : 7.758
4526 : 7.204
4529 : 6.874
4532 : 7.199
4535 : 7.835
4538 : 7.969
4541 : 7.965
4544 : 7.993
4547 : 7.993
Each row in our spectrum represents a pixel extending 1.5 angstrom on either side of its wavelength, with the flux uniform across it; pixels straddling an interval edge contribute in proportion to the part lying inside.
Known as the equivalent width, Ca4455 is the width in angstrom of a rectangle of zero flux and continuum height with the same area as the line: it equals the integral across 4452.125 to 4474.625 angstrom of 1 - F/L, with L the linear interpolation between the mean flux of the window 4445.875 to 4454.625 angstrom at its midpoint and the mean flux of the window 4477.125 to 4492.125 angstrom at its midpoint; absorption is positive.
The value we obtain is 1.8 angstrom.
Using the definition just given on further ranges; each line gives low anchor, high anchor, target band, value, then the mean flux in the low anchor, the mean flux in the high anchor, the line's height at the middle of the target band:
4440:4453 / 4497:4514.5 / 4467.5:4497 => 1.6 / 7.43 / 8.01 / 7.78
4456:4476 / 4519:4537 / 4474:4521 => -3.8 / 6.81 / 7.48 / 7.15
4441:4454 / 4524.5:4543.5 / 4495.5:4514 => -1.2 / 7.41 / 7.53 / 7.49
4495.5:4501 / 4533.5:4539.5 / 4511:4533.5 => 0.7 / 7.74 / 7.9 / 7.84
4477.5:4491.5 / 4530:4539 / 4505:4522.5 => -1.1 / 7.52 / 7.61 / 7.57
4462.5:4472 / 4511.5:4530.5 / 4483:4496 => -0.6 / 6.87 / 7.66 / 7.19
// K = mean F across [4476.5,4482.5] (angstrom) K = 7.33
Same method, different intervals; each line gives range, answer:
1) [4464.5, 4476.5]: 7.01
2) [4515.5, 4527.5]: 7.75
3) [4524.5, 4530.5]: 7.04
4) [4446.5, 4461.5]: 6.98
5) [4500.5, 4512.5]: 8.09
